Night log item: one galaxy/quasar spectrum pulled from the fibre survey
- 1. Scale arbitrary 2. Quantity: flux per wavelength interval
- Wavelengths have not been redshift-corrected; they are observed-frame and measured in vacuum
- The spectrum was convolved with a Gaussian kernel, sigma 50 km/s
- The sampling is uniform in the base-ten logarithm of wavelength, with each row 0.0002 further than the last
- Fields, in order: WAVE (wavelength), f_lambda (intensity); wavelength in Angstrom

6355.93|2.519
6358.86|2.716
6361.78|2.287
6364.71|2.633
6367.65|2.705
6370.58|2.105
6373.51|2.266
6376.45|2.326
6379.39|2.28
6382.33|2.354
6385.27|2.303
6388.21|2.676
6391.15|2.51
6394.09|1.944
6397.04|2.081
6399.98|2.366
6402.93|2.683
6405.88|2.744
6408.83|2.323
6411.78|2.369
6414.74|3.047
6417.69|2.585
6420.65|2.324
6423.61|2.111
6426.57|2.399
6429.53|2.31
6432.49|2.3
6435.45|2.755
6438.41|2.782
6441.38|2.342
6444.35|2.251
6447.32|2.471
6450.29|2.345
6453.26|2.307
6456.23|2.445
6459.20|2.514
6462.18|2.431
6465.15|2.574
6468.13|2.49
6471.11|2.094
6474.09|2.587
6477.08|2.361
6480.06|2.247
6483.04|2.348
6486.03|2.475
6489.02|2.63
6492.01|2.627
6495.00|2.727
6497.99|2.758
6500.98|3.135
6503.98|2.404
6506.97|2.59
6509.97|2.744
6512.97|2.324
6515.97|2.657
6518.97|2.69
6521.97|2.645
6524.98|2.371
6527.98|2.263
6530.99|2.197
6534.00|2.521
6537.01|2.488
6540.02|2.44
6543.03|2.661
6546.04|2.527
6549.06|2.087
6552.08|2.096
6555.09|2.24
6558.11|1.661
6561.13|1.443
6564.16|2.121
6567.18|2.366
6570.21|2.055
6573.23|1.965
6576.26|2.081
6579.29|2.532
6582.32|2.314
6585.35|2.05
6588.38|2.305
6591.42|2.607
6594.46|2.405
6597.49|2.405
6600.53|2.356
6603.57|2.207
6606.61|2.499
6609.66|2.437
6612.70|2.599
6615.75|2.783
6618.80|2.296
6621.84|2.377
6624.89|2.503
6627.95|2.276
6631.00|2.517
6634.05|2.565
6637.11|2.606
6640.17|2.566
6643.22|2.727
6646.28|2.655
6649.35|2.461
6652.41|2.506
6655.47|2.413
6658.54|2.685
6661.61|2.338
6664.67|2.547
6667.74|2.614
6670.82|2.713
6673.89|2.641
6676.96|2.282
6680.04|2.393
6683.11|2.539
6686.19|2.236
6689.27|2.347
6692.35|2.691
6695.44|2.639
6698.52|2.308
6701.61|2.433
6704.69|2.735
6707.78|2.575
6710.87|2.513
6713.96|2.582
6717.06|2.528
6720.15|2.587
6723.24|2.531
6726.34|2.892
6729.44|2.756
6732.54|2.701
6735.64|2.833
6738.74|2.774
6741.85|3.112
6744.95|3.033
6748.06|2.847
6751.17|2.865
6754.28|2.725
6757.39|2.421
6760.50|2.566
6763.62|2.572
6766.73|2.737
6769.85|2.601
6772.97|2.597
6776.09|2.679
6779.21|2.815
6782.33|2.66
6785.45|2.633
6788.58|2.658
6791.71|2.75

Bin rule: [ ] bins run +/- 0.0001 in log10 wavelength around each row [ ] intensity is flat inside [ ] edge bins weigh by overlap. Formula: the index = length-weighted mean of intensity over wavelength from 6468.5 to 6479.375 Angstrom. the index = 2.35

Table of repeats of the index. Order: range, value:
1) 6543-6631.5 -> 2.28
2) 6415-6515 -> 2.49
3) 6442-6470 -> 2.42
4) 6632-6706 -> 2.53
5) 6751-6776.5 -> 2.63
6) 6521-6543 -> 2.43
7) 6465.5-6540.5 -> 2.51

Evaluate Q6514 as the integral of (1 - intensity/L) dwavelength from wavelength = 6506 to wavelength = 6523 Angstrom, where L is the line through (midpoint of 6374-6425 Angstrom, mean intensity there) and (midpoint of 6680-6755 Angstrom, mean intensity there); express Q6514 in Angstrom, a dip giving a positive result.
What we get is -0.75 Angstrom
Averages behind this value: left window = 2.41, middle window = 2.61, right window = 2.65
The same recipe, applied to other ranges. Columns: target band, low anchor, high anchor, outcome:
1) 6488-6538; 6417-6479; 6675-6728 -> -2.7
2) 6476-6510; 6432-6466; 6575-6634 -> -1.9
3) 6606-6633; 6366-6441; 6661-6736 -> 0.5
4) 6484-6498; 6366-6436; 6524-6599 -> -1.8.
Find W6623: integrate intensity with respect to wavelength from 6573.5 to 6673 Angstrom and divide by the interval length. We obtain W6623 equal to 2.46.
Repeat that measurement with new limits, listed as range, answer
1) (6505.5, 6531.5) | 2.51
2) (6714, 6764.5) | 2.73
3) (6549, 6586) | 2.08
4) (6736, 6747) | 2.95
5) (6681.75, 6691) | 2.38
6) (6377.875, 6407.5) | 2.39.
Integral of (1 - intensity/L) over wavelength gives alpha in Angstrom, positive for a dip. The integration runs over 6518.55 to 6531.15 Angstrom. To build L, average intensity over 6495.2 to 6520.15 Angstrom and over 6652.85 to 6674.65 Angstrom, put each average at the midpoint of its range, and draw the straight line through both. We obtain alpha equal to 1.0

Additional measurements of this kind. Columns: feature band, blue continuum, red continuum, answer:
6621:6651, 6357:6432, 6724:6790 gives 1.1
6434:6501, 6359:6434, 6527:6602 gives -4.5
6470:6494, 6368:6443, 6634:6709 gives 0.2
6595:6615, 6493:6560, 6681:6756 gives 0.9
